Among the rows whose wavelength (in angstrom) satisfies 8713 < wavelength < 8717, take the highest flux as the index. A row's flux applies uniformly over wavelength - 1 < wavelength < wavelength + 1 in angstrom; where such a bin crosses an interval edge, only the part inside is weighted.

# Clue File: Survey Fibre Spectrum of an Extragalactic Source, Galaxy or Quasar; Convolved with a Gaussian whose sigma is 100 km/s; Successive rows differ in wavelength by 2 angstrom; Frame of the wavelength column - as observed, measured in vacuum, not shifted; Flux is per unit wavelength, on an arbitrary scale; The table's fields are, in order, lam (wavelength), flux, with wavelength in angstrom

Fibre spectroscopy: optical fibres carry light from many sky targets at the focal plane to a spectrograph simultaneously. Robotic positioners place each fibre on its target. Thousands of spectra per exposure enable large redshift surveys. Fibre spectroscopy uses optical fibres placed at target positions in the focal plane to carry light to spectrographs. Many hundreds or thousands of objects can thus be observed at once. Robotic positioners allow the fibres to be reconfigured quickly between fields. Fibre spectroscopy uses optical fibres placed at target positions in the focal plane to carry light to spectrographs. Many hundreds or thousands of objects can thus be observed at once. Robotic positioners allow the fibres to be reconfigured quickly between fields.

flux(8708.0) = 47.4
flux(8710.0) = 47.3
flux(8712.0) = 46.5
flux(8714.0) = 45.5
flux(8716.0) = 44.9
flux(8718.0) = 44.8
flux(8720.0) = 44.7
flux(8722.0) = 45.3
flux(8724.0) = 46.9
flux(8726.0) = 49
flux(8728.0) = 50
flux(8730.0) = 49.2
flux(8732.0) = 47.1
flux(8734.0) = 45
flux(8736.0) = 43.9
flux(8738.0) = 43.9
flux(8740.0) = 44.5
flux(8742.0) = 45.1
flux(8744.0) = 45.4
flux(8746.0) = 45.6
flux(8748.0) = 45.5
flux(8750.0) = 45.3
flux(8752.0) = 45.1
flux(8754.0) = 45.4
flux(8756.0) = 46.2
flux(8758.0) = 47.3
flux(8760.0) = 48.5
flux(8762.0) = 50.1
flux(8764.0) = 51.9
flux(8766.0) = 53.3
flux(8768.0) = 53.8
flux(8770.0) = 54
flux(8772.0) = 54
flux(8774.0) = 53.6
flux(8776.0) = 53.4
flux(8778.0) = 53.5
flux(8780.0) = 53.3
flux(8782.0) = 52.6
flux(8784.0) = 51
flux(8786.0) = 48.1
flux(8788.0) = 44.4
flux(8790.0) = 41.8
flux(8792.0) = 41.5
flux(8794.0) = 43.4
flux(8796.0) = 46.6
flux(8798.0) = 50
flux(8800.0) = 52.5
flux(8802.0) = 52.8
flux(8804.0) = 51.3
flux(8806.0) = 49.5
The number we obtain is 45.5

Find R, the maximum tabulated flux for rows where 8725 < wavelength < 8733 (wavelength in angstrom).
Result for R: 50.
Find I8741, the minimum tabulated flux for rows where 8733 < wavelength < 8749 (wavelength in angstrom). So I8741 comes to 43.9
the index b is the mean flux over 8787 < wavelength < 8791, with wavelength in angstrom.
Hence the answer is 43.1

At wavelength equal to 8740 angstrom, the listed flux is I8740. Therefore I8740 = 44.5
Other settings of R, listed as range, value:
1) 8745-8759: 47.3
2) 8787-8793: 44.4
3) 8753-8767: 53.3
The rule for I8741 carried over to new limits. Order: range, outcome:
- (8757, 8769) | 47.3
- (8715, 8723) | 44.7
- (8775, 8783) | 52.6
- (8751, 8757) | 45.1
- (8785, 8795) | 41.5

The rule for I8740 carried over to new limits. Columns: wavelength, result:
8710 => 47.3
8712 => 46.5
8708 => 47.4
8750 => 45.3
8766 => 53.3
